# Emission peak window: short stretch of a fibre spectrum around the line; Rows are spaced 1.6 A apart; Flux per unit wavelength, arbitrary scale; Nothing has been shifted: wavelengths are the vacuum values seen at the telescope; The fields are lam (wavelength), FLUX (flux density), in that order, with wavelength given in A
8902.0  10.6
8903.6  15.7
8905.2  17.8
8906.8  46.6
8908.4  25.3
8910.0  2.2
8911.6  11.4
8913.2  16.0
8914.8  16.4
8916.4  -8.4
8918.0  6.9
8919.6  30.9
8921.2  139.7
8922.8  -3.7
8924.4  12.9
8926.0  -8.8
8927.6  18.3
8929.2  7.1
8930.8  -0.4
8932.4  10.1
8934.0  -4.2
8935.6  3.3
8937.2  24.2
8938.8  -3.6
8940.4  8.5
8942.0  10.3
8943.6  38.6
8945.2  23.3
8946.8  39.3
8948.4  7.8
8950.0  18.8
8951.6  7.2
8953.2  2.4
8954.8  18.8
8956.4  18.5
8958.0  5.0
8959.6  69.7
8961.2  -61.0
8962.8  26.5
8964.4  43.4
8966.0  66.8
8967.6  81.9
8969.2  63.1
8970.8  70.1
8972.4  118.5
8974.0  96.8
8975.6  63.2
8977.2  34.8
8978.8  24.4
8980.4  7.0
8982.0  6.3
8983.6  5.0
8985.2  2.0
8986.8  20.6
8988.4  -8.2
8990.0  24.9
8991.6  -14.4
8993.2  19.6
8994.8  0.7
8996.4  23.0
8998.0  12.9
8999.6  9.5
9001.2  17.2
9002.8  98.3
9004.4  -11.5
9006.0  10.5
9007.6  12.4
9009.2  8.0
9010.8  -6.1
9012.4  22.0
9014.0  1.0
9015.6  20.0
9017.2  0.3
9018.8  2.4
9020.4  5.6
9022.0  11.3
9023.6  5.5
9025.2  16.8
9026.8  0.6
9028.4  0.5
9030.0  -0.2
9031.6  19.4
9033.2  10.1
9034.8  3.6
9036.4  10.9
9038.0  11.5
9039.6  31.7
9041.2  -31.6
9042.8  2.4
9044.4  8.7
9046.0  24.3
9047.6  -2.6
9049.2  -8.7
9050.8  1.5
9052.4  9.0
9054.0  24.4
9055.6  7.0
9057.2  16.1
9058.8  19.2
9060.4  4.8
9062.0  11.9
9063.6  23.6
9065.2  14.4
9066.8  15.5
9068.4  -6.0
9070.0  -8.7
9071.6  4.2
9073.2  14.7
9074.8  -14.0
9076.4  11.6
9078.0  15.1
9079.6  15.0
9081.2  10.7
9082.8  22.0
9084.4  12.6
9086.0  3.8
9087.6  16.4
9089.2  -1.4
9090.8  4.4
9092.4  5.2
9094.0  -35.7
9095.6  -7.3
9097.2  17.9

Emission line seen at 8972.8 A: [O II] 3727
